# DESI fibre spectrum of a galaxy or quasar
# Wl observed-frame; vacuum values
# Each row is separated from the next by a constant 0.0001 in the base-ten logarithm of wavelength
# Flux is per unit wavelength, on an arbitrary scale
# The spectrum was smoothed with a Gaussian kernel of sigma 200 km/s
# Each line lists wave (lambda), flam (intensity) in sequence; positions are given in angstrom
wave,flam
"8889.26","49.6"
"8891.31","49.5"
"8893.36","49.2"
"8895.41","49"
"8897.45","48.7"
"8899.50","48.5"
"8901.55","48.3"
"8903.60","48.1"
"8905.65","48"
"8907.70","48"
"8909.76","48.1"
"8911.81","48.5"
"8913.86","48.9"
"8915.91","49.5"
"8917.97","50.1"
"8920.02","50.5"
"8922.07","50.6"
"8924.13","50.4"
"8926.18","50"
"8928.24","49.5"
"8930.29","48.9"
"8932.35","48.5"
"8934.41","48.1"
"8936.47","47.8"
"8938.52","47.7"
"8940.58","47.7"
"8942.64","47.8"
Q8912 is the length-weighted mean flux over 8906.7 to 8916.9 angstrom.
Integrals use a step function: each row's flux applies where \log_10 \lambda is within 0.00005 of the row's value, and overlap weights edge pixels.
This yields 48.6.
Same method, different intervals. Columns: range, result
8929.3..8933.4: 48.6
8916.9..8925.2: 50.4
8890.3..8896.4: 49.2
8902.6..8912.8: 48.1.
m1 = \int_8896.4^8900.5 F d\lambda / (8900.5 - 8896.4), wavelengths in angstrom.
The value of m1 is 48.7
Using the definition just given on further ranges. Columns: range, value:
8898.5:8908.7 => 48.2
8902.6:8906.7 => 48.1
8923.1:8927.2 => 50.2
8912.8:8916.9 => 49.3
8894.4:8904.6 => 48.6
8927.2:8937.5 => 48.6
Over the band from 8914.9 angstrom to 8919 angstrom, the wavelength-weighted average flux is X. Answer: 49.8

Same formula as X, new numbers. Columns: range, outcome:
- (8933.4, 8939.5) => 47.9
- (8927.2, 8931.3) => 49.2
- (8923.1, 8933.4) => 49.4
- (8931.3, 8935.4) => 48.2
